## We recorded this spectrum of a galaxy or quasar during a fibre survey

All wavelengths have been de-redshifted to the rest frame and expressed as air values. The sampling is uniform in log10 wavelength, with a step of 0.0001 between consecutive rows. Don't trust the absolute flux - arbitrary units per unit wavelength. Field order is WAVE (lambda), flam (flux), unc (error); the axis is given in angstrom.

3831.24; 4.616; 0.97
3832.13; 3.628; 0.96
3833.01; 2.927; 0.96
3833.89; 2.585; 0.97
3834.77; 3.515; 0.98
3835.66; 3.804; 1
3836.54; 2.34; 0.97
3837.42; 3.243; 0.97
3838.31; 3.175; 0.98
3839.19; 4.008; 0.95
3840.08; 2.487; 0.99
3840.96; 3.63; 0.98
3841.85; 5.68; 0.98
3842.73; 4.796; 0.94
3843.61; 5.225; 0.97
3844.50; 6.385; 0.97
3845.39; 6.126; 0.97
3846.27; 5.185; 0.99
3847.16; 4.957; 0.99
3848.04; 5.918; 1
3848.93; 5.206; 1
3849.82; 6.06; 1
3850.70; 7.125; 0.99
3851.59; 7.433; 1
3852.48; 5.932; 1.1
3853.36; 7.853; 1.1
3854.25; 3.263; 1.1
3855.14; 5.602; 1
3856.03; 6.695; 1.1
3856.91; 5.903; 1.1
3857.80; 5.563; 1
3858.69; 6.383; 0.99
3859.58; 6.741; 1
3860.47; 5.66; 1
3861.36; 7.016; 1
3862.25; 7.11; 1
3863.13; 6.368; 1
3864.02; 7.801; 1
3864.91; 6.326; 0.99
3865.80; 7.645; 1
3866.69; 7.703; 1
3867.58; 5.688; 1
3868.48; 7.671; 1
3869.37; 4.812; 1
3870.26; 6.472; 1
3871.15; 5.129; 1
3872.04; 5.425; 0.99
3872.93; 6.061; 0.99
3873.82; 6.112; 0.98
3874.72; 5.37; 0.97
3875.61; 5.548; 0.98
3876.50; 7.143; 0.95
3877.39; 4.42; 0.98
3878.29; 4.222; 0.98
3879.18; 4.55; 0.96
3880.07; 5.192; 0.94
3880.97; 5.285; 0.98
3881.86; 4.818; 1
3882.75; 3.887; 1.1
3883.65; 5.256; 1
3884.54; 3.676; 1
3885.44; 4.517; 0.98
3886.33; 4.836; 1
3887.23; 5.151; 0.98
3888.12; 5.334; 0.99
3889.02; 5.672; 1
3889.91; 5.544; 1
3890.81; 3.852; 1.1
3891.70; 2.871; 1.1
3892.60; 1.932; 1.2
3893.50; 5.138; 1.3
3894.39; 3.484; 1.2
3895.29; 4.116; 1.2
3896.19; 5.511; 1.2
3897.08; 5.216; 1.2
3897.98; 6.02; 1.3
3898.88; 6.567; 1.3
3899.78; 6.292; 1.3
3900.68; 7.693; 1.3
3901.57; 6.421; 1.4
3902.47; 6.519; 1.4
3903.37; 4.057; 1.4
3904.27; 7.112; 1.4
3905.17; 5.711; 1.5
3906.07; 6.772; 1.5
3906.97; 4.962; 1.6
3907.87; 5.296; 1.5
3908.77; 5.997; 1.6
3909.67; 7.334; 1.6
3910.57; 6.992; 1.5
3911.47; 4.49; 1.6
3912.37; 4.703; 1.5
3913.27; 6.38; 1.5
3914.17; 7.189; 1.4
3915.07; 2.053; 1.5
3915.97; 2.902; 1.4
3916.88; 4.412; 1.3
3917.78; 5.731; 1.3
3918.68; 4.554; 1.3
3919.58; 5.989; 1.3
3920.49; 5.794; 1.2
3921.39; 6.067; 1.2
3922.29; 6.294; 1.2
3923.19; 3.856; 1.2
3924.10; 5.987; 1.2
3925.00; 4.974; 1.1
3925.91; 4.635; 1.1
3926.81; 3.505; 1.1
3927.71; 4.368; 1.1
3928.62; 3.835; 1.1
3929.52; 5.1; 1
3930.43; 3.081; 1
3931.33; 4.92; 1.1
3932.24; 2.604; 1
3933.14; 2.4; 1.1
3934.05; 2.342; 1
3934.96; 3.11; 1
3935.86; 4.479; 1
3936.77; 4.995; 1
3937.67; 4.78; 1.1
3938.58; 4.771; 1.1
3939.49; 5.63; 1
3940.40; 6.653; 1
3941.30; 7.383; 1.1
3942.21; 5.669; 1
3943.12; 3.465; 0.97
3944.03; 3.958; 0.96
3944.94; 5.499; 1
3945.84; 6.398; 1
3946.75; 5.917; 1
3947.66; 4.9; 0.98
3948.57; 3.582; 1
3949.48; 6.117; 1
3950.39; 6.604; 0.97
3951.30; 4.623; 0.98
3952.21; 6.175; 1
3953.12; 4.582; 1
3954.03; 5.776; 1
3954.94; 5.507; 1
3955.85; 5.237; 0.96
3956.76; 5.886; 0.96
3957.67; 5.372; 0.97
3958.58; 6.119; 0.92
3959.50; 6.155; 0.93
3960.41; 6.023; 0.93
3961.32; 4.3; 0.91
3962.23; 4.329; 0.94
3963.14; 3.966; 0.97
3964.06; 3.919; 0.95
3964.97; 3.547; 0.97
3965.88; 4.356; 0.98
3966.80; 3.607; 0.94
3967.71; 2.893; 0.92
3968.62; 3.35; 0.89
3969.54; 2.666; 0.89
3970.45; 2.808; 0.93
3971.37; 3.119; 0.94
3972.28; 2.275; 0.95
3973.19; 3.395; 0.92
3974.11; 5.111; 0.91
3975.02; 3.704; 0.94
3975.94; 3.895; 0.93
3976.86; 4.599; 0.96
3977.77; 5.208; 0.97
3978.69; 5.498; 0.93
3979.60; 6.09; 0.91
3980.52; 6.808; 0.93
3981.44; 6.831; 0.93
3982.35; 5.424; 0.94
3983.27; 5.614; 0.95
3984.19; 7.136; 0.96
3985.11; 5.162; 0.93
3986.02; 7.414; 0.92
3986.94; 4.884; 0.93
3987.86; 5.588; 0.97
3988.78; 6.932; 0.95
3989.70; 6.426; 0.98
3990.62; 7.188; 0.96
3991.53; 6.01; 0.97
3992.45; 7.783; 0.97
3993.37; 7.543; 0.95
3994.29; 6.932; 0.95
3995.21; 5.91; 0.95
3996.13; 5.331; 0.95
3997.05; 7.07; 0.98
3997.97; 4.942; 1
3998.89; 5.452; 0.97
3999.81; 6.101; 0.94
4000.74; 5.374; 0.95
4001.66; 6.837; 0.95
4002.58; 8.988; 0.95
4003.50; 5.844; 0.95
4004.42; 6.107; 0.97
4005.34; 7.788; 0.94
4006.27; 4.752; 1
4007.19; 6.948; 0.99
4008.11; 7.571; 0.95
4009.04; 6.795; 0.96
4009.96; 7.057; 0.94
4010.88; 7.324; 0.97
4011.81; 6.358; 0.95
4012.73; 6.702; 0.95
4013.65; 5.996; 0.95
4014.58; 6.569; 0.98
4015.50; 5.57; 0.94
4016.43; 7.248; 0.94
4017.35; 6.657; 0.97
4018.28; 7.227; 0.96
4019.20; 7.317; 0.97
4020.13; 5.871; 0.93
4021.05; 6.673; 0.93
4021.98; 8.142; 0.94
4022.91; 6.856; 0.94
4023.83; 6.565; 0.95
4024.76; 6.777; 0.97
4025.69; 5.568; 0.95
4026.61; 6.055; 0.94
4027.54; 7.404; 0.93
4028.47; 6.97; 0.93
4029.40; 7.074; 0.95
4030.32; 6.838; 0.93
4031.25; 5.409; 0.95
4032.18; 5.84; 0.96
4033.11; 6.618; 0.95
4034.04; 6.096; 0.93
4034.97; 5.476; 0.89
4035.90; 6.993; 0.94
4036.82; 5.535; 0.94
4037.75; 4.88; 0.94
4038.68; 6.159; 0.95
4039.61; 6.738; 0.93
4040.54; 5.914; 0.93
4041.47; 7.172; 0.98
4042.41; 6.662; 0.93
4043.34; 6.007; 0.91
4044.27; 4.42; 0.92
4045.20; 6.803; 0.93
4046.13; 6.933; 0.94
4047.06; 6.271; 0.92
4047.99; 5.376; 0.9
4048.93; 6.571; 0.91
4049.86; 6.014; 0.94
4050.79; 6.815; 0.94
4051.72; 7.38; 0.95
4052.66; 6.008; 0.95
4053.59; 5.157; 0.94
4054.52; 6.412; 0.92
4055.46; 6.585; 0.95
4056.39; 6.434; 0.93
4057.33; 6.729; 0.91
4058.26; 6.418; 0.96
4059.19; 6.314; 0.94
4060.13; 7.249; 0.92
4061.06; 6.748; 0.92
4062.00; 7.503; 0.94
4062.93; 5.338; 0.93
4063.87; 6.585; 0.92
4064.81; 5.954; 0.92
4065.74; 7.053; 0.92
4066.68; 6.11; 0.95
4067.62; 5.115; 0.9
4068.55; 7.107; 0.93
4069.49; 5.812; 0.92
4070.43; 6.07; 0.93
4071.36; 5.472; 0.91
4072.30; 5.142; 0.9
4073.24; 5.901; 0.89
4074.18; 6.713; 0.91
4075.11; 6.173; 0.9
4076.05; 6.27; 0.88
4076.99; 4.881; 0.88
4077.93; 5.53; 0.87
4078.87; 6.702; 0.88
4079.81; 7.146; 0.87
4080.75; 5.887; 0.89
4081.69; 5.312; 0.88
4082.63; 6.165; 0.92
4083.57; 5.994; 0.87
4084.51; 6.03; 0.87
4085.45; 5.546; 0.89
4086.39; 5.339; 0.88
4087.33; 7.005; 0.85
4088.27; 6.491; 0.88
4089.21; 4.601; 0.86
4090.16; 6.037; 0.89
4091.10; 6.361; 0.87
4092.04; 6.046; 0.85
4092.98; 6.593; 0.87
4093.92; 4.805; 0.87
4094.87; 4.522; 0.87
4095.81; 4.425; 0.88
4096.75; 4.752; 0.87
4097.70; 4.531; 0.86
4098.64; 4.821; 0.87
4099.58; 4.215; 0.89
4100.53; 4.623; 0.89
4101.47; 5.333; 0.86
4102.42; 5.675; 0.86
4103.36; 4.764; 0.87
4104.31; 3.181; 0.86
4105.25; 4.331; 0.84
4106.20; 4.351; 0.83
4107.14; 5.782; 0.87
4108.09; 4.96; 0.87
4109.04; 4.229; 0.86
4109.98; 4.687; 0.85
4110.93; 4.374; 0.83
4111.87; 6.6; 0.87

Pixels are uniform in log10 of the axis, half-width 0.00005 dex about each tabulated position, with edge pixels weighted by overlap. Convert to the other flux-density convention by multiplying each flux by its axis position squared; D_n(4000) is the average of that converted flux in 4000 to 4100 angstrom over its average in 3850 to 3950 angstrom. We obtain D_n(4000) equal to 1.26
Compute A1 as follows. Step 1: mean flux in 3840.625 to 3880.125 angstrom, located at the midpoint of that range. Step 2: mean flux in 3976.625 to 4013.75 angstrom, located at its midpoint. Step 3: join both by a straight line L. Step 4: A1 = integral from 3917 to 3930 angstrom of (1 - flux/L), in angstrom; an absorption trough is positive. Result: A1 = 2.36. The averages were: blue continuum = 5.95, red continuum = 6.37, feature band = 5.03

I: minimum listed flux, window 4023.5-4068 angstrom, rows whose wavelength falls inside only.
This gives 4.42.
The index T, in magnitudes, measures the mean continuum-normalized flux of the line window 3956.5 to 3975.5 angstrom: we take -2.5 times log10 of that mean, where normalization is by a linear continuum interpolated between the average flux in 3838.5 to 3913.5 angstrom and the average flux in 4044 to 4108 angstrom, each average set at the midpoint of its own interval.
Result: 0.35 mag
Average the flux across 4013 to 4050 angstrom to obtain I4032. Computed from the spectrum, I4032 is 6.39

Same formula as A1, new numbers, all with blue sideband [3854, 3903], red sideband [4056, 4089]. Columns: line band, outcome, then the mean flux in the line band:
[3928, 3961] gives 4.5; 4.99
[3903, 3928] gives 1.6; 5.3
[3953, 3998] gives 5.0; 5.21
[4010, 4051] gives -2.7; 6.42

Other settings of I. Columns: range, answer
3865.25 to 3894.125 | 1.932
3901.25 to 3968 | 2.053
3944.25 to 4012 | 2.275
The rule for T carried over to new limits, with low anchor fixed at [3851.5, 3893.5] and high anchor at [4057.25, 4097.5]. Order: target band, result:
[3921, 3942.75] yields 0.22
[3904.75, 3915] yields -0.04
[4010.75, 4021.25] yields -0.13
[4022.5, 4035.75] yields -0.09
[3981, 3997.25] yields -0.10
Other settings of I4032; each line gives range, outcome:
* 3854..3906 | 5.57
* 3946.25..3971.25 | 4.73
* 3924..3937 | 3.95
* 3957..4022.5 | 5.73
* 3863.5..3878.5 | 6.12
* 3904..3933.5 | 5.02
